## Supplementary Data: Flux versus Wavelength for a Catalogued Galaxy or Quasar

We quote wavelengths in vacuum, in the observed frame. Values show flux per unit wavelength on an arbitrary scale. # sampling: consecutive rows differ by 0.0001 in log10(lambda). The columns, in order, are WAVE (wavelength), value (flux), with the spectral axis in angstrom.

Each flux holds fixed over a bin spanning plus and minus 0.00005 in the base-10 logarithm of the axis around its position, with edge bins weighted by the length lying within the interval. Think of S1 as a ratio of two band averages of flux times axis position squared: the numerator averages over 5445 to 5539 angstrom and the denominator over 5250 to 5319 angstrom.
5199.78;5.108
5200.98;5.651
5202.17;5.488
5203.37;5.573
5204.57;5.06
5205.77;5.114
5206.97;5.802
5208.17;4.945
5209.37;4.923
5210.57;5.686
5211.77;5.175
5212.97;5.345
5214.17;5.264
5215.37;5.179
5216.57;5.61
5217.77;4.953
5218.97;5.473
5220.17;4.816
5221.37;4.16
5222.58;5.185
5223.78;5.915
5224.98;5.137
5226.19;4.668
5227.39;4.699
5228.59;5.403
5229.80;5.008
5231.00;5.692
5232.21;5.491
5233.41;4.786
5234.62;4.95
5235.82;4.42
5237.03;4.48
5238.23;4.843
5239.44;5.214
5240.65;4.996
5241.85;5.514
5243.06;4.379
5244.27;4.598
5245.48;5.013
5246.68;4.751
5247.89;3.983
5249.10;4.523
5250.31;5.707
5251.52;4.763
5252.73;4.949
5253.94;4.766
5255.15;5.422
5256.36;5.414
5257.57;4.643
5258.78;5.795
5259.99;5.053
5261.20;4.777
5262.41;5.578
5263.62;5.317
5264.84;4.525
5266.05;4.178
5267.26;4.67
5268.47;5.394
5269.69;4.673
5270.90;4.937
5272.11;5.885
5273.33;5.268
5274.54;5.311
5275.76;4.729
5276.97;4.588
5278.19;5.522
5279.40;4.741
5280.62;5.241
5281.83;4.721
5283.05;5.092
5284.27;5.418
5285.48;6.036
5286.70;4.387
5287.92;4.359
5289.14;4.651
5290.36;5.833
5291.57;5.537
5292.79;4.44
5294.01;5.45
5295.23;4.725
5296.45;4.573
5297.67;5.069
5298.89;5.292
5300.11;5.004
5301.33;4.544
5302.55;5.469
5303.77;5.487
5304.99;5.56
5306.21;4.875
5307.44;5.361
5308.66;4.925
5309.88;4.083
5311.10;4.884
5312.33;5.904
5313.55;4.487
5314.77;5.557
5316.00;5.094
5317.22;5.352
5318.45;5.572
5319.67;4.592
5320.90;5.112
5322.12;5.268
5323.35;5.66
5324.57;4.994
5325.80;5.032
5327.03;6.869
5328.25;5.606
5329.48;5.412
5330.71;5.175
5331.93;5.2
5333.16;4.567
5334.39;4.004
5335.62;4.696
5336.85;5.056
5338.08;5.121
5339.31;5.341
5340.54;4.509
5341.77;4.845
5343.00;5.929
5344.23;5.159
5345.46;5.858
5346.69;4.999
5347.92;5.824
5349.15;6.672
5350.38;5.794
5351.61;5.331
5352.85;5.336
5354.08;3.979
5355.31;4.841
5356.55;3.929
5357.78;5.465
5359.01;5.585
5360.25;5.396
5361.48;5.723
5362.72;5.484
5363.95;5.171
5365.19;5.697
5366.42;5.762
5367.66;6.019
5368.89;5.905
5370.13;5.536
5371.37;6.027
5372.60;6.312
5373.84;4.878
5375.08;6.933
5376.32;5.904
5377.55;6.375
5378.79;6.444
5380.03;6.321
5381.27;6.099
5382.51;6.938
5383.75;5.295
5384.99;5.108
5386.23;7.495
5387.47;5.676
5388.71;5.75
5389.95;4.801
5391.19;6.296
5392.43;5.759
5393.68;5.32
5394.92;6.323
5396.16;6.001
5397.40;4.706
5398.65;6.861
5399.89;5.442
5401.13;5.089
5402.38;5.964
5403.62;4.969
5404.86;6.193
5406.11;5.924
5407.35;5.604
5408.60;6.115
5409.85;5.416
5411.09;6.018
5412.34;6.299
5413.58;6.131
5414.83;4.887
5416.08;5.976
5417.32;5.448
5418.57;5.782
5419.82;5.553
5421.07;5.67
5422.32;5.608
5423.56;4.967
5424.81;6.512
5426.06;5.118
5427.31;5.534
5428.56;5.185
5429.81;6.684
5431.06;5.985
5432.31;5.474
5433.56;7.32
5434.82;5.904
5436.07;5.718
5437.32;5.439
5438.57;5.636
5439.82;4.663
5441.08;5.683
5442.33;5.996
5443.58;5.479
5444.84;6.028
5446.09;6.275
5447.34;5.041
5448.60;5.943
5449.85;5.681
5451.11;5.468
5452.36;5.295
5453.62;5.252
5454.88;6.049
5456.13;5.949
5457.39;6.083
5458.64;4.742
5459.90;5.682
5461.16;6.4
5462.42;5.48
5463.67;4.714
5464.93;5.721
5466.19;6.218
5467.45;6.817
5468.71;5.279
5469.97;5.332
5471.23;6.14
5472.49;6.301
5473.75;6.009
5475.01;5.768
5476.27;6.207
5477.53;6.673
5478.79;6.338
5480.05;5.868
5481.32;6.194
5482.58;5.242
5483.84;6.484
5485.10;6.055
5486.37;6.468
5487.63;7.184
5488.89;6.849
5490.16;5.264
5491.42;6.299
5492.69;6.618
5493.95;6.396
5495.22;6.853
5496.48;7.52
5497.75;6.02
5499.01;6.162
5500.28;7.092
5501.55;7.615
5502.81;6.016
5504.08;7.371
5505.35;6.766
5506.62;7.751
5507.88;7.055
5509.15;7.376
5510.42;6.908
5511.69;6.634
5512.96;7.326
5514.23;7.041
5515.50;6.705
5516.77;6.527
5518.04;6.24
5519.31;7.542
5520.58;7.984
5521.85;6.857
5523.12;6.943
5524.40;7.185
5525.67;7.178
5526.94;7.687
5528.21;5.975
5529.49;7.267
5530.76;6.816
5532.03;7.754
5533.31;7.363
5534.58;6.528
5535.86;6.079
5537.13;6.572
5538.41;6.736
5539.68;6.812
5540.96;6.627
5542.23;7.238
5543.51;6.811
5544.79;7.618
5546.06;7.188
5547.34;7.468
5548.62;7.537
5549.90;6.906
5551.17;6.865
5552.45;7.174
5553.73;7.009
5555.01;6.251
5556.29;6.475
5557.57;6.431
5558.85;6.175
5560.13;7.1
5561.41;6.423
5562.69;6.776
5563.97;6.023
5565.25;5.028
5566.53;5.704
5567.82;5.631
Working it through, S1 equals 1.37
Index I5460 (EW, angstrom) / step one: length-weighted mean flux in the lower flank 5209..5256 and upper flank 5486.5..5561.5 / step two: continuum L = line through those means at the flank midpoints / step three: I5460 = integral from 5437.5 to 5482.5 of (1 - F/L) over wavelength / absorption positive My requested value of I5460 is 4.89 angstrom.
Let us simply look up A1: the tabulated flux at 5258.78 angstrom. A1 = 5.795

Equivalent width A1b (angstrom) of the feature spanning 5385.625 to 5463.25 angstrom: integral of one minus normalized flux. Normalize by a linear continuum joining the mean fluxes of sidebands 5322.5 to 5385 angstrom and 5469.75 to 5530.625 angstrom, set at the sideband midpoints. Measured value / 4.1 angstrom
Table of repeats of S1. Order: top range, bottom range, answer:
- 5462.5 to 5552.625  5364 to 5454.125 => 1.20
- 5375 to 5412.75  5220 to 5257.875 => 1.26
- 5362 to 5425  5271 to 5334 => 1.17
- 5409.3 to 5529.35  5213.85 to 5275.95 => 1.34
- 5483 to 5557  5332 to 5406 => 1.30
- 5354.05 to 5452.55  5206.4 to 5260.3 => 1.21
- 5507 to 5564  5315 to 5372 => 1.40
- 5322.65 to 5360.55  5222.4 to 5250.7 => 1.10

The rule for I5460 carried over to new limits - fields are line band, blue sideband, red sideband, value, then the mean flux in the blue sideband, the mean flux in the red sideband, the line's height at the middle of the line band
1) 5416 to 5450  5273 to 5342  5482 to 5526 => 2.5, 5.09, 6.79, 6.17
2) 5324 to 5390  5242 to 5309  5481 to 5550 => 1.4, 5.02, 6.85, 5.64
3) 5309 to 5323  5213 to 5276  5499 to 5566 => 1.0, 5.02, 6.89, 5.49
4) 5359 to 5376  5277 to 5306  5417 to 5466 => -1.2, 5.08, 5.68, 5.38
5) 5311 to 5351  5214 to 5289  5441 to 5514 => 1.1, 5.01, 6.21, 5.43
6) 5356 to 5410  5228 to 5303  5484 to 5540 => 1.0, 5.01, 6.85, 5.88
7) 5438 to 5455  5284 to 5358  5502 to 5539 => 1.9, 5.15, 6.98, 6.3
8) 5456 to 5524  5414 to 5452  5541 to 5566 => -2.6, 5.69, 6.76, 6.19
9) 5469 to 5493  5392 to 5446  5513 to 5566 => 0.6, 5.73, 6.85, 6.31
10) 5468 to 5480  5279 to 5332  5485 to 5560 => 0.9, 5.15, 6.87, 6.49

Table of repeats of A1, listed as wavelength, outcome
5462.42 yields 5.48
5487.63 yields 7.184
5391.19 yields 6.296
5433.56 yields 7.32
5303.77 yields 5.487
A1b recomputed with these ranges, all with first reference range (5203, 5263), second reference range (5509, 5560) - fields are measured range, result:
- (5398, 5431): 2.5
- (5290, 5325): 2.6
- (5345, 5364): 1.6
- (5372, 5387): -0.5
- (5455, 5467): 1.5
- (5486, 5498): 0.2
